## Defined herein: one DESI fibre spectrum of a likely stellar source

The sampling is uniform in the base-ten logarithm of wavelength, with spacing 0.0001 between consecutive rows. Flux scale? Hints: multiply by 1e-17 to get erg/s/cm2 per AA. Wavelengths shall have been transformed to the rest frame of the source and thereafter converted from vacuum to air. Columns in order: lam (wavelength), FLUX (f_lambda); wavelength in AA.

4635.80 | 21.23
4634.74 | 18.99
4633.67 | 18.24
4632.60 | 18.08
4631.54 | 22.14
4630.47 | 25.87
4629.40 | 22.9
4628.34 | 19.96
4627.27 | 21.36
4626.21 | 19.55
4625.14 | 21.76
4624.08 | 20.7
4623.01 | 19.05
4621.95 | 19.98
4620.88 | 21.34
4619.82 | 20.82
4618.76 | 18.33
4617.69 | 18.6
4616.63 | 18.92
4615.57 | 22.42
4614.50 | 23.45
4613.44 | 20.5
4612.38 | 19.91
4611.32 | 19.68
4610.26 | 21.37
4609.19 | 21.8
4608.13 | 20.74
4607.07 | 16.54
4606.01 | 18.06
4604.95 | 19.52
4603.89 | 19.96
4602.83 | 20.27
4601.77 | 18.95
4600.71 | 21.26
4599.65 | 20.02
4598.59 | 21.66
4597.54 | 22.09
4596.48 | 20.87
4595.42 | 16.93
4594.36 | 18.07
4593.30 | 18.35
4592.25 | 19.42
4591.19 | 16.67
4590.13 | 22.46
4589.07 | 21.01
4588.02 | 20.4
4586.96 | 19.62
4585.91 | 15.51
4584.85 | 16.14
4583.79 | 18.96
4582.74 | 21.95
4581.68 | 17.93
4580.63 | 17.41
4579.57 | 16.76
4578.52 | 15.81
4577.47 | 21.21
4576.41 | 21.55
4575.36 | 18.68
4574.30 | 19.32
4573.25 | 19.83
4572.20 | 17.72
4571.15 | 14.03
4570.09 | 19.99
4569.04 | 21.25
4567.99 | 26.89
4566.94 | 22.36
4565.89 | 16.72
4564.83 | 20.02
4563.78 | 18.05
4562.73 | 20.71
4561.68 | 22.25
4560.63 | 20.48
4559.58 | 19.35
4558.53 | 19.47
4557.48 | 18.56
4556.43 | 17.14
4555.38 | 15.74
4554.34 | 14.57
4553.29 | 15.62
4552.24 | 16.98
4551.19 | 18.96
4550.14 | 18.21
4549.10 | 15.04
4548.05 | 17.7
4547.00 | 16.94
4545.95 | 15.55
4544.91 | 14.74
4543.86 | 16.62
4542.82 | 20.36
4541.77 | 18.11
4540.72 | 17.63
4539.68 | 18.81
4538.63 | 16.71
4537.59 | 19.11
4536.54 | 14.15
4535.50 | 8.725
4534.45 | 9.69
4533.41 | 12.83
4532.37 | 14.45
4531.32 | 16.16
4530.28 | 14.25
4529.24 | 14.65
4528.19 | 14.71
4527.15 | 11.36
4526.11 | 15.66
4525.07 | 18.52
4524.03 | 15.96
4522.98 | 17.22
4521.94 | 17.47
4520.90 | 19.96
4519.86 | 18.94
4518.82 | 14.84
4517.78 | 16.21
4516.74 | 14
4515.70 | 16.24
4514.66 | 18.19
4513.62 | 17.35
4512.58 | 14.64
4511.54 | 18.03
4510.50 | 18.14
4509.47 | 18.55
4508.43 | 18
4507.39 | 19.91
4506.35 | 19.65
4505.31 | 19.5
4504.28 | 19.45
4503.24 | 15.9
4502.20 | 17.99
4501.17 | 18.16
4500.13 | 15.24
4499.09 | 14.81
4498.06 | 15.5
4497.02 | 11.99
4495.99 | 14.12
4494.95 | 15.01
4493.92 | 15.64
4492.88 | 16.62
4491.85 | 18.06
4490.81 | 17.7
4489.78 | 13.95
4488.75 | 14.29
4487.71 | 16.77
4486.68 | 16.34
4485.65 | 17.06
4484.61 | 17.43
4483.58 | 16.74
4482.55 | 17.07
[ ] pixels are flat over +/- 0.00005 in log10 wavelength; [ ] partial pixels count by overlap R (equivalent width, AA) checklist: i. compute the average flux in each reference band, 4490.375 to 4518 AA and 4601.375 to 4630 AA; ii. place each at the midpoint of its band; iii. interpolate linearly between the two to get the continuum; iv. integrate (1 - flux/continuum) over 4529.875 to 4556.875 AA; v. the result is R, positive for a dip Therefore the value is 3.1 AA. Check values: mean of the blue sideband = 16.8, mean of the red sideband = 20.3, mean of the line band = 16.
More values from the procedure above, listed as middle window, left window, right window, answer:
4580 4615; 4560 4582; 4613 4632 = 1.1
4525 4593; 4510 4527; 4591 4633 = 2.5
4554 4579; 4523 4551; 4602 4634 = -2.7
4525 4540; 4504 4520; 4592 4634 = 3.0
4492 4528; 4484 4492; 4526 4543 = -2.3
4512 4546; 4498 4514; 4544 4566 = 3.5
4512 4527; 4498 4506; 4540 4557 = 0.4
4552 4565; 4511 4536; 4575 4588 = -0.8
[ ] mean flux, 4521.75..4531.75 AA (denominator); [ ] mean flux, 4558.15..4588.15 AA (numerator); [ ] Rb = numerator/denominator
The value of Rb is 1.24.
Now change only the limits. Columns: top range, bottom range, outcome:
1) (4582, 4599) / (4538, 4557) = 1.14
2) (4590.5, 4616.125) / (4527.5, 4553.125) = 1.26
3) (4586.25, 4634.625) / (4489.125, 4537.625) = 1.26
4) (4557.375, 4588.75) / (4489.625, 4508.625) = 1.16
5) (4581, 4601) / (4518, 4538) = 1.28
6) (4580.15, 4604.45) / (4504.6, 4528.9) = 1.13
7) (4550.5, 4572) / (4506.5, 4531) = 1.13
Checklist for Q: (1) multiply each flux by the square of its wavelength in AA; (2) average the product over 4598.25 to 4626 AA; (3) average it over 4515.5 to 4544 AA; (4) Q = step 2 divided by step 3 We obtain 1.3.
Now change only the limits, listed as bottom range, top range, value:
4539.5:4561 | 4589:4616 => 1.18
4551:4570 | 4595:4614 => 1.06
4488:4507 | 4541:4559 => 1.07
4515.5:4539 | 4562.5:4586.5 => 1.27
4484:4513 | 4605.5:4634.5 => 1.29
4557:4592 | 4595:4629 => 1.06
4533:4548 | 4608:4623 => 1.34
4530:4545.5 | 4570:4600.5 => 1.25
